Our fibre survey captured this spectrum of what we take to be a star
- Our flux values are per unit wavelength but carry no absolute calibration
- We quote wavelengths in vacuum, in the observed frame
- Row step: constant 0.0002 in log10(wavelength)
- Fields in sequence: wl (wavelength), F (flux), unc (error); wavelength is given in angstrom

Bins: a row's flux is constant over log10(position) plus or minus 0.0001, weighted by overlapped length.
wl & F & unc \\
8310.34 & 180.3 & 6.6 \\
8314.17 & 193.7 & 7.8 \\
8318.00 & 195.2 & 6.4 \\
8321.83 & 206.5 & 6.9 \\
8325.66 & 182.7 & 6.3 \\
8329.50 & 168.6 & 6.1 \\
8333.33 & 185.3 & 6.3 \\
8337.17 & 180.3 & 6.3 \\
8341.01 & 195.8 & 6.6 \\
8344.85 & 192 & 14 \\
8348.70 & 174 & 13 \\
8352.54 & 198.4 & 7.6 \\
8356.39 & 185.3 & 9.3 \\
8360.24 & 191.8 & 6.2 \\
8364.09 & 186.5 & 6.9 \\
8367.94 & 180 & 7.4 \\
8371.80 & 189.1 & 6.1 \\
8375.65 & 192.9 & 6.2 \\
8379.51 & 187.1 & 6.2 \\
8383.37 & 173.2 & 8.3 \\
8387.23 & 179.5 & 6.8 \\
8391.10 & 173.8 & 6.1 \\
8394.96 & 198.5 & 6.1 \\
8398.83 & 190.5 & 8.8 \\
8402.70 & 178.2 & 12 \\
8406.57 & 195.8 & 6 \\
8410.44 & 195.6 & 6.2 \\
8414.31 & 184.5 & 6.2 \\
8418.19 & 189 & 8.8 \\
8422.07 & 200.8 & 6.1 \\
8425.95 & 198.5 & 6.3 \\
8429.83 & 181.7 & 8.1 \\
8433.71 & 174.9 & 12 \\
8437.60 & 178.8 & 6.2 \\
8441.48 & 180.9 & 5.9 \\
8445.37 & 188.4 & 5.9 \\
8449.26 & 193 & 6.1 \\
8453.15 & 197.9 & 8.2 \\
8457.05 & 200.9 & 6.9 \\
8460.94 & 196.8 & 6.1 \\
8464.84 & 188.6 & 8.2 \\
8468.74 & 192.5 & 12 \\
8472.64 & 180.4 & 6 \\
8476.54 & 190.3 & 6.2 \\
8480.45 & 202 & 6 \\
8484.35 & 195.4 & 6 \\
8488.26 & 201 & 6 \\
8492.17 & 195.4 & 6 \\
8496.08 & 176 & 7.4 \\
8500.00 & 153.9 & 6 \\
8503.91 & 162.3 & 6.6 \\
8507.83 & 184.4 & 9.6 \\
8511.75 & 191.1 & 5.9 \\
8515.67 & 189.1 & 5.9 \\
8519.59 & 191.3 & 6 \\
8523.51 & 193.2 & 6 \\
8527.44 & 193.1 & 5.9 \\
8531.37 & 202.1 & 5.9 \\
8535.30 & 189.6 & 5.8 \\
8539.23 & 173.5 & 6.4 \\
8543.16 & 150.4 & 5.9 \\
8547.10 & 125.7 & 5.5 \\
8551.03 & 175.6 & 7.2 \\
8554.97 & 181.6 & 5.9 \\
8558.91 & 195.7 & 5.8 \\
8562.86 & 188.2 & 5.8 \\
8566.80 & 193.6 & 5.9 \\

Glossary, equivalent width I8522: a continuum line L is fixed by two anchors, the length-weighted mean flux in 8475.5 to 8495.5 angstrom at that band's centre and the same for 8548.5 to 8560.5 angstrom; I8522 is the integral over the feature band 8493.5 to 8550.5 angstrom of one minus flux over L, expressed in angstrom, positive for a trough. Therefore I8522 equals 3.4 angstrom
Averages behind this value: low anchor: 196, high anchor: 181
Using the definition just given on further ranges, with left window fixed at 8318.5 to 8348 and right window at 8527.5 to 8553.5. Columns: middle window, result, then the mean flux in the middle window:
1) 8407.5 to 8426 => -1.3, 193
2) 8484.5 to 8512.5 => -1.0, 181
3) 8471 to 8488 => -1.6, 193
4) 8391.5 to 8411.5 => -0.9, 190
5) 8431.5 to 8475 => -2.5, 188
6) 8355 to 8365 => -0.2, 188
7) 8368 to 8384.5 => -0.1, 186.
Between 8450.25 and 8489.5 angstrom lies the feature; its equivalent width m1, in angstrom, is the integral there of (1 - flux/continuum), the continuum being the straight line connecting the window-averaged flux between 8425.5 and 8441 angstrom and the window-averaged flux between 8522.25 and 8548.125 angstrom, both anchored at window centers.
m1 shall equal -3.2 angstrom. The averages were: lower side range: 182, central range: 194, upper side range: 177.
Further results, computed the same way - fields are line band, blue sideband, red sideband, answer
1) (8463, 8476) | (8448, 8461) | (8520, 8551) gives 0.4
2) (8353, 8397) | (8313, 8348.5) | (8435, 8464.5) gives 0.8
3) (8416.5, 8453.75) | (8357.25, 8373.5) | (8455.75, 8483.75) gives 0.6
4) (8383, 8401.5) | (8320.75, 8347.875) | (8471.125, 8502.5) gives 0.3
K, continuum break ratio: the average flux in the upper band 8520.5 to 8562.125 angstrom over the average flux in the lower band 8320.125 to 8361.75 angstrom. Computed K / 1.0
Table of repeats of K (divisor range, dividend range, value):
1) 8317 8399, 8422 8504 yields 1.01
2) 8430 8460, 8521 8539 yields 1.02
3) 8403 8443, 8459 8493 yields 1.03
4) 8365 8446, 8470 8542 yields 1.00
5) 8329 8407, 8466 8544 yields 1.00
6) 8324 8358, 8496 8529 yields 0.98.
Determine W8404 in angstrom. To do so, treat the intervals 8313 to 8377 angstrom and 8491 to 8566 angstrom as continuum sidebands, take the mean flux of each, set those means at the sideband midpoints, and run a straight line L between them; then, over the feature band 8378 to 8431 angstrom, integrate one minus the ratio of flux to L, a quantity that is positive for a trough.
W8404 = -0.7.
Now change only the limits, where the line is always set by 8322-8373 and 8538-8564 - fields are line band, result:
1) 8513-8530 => -2.00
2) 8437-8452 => -0.71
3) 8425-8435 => -0.28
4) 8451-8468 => -1.81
